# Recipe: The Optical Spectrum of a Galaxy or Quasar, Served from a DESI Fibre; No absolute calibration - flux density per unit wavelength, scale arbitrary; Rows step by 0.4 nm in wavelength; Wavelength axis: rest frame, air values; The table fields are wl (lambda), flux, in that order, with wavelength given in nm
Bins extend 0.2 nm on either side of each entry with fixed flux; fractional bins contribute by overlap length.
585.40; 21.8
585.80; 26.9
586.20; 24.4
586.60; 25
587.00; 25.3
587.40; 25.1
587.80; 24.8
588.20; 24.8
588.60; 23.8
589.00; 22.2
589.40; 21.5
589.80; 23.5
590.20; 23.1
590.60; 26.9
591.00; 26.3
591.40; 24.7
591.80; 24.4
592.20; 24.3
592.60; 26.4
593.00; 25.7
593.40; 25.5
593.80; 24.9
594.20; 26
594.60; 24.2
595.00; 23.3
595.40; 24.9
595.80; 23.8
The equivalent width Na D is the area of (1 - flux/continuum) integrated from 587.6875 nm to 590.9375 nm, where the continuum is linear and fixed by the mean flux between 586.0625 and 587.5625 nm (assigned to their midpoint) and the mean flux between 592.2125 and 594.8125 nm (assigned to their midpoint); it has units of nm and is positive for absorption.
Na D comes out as 0.16 nm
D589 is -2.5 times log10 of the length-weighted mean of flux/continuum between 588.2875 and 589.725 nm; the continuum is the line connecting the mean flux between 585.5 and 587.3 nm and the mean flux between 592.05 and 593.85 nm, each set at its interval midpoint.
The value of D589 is 0.114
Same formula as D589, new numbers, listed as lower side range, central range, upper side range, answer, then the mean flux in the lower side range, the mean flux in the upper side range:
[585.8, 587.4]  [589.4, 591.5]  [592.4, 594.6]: 0.04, 25.2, 25.6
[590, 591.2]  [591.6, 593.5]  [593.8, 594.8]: 0.00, 25.4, 25.1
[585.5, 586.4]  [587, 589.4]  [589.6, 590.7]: 0.03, 25.2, 24.3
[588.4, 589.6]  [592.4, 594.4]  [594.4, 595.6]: -0.09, 22.5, 24.1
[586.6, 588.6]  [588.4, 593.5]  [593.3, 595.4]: 0.02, 24.9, 24.8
